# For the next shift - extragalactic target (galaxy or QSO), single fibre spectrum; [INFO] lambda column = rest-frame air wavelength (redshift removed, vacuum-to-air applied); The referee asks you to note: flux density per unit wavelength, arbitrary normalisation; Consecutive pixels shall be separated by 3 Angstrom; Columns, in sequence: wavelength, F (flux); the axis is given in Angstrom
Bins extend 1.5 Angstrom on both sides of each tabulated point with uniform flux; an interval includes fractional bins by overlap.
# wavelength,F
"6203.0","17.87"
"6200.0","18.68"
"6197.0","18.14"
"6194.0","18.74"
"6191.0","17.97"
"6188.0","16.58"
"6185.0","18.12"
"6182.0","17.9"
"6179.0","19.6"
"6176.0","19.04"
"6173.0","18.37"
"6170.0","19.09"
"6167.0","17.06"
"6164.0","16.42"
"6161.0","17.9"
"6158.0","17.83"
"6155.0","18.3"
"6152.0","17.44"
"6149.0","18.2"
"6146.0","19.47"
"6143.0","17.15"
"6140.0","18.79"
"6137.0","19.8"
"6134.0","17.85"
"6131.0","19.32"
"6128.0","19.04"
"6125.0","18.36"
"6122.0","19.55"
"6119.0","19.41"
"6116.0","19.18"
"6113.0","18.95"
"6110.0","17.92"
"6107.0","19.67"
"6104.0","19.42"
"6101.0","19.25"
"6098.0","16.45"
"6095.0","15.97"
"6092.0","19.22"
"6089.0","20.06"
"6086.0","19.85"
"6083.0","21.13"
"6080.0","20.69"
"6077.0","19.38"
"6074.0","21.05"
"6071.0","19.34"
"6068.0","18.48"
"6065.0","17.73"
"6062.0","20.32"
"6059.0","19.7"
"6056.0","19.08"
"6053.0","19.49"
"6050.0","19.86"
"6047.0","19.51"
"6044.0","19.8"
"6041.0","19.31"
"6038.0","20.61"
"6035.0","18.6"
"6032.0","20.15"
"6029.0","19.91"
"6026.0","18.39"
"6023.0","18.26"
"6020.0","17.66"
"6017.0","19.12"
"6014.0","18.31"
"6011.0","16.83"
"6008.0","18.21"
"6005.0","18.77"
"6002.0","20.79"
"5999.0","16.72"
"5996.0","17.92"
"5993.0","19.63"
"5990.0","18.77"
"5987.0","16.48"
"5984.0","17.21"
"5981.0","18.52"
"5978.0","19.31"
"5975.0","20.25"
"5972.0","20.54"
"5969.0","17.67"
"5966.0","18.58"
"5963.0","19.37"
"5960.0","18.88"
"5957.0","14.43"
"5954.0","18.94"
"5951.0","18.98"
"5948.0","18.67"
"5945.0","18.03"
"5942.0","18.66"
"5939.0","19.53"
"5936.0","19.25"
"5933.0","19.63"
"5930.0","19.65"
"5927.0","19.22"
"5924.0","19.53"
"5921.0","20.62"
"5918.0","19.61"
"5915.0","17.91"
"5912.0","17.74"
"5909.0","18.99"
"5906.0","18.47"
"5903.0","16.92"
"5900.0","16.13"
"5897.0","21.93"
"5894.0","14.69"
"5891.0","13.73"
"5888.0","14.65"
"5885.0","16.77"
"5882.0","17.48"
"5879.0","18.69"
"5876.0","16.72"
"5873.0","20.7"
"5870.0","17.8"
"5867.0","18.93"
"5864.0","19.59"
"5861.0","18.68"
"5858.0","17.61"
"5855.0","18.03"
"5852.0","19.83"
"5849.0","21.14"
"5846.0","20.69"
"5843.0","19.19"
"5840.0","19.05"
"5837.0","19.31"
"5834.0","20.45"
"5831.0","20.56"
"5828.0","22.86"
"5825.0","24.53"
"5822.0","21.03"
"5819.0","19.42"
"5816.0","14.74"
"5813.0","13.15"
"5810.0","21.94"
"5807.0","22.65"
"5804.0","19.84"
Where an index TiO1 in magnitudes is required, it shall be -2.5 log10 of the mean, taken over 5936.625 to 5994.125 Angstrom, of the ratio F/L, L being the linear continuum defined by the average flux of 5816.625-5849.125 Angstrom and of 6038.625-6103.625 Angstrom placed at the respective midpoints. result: 0.08 mag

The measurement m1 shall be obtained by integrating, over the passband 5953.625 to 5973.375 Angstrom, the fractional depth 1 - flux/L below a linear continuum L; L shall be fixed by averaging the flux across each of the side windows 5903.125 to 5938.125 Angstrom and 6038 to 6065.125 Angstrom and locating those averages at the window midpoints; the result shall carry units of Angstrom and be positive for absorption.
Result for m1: 1.0 Angstrom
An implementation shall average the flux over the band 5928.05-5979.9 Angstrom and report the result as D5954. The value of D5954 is 18.8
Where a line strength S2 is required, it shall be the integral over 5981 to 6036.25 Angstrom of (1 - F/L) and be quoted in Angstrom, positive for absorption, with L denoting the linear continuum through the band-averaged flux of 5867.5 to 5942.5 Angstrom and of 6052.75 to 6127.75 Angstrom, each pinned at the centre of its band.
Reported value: 0.9 Angstrom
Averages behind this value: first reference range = 18.2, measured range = 18.4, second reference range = 19.2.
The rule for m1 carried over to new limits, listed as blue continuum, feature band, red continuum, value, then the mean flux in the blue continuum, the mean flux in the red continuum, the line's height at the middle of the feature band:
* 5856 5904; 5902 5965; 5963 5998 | -2.07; 17.6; 18.6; 18.1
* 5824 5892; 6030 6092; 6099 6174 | -3.44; 19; 18.5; 18.7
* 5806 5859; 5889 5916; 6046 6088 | 3.31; 19.8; 19.7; 19.8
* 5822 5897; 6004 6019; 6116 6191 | 0.34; 18.9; 18.4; 18.6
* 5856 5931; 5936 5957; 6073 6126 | -0.16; 18.1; 19.2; 18.4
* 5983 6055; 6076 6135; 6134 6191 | -2.04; 18.8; 18.2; 18.4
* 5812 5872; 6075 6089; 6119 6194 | -1.27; 19.4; 18.3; 18.6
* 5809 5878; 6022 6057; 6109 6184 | -1.20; 19.4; 18.5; 18.8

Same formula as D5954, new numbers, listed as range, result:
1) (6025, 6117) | 19.3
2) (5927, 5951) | 19.1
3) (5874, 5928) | 17.8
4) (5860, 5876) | 18.9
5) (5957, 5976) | 18.8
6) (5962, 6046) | 18.8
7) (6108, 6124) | 19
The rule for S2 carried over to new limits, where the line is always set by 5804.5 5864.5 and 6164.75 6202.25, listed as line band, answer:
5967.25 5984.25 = 0.07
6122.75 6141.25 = -0.44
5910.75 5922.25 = 0.25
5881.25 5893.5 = 2.53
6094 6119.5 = 0.10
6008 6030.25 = 0.71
